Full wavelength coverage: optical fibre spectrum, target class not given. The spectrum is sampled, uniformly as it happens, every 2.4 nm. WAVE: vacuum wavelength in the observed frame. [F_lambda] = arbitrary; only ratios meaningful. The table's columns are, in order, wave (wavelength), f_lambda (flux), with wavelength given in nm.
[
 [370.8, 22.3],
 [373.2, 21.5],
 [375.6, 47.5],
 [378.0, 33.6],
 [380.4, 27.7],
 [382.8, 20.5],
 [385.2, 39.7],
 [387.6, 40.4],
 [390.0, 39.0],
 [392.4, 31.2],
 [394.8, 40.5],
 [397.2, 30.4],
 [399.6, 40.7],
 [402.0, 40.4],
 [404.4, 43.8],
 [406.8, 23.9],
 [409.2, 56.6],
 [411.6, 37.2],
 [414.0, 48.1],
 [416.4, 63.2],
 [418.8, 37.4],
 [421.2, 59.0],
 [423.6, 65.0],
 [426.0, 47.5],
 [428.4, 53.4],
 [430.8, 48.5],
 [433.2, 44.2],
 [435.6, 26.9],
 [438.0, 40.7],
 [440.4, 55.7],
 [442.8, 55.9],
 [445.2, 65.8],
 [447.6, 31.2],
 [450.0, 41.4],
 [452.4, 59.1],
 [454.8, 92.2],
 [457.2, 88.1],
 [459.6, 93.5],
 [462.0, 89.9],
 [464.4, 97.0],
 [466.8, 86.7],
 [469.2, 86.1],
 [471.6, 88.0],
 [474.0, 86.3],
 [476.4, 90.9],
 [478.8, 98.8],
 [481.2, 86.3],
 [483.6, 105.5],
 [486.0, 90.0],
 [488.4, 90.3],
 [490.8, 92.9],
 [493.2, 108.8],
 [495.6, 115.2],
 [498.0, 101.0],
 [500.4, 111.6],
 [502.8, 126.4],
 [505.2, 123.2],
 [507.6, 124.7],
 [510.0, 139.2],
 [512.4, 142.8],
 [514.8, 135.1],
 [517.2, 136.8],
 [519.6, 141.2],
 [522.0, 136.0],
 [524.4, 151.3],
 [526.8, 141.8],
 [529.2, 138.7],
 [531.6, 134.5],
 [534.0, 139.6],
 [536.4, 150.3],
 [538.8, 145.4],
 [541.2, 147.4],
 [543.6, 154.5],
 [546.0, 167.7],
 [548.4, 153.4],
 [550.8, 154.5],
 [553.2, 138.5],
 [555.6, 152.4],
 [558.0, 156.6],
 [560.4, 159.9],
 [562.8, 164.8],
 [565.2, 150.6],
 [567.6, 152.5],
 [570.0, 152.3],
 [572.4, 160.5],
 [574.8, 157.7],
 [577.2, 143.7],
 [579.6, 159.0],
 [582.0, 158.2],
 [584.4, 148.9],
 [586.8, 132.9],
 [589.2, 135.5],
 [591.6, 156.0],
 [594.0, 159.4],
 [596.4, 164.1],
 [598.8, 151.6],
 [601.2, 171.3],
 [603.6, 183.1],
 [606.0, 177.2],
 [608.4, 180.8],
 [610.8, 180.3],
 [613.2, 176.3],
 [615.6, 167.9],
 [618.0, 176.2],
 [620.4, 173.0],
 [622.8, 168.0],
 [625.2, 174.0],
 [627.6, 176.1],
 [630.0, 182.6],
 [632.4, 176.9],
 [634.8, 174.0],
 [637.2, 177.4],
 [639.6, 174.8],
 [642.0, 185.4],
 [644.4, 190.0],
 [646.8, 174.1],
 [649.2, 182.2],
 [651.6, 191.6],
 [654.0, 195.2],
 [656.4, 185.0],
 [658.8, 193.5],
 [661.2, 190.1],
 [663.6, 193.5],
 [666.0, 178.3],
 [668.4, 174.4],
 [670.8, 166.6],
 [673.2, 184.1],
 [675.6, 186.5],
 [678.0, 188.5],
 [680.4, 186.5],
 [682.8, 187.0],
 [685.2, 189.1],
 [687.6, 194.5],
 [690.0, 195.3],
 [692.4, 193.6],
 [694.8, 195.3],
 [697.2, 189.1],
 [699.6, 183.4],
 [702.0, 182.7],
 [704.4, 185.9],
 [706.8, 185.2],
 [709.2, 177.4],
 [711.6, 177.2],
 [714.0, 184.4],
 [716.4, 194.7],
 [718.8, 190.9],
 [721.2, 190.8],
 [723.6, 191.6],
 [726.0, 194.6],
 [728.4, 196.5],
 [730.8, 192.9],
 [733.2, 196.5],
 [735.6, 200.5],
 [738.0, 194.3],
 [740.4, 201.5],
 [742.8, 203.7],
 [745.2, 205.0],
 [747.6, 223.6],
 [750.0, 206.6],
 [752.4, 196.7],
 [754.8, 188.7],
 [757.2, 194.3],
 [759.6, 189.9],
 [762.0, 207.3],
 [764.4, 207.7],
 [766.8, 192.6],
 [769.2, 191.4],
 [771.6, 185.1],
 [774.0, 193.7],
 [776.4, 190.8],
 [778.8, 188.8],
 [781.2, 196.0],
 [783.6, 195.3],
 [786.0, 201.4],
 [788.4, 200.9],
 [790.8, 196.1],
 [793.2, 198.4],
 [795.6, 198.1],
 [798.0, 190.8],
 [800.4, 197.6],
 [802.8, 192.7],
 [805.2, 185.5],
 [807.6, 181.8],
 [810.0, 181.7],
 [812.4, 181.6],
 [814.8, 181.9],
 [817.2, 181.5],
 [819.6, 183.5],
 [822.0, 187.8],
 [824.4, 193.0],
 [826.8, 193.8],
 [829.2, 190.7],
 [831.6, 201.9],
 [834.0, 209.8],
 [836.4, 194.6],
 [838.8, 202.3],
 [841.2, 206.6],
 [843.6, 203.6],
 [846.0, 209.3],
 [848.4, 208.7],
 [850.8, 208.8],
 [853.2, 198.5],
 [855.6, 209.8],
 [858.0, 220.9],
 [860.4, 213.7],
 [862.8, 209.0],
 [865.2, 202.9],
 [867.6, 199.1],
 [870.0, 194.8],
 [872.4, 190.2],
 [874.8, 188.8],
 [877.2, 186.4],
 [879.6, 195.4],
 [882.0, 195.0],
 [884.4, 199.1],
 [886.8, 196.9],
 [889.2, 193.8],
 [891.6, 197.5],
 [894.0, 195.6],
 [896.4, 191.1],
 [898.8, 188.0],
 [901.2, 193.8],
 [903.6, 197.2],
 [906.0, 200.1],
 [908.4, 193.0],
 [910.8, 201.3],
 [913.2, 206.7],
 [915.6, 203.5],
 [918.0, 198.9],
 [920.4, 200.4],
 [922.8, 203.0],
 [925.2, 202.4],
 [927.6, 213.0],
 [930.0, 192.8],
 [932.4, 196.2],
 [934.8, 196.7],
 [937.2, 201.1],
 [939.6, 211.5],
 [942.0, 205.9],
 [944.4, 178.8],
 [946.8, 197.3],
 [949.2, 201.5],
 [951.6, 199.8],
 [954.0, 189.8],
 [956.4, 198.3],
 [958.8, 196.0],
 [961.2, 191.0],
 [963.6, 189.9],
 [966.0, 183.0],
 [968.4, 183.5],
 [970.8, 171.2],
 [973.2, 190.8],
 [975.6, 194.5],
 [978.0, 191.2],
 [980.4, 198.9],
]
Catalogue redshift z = 0.14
